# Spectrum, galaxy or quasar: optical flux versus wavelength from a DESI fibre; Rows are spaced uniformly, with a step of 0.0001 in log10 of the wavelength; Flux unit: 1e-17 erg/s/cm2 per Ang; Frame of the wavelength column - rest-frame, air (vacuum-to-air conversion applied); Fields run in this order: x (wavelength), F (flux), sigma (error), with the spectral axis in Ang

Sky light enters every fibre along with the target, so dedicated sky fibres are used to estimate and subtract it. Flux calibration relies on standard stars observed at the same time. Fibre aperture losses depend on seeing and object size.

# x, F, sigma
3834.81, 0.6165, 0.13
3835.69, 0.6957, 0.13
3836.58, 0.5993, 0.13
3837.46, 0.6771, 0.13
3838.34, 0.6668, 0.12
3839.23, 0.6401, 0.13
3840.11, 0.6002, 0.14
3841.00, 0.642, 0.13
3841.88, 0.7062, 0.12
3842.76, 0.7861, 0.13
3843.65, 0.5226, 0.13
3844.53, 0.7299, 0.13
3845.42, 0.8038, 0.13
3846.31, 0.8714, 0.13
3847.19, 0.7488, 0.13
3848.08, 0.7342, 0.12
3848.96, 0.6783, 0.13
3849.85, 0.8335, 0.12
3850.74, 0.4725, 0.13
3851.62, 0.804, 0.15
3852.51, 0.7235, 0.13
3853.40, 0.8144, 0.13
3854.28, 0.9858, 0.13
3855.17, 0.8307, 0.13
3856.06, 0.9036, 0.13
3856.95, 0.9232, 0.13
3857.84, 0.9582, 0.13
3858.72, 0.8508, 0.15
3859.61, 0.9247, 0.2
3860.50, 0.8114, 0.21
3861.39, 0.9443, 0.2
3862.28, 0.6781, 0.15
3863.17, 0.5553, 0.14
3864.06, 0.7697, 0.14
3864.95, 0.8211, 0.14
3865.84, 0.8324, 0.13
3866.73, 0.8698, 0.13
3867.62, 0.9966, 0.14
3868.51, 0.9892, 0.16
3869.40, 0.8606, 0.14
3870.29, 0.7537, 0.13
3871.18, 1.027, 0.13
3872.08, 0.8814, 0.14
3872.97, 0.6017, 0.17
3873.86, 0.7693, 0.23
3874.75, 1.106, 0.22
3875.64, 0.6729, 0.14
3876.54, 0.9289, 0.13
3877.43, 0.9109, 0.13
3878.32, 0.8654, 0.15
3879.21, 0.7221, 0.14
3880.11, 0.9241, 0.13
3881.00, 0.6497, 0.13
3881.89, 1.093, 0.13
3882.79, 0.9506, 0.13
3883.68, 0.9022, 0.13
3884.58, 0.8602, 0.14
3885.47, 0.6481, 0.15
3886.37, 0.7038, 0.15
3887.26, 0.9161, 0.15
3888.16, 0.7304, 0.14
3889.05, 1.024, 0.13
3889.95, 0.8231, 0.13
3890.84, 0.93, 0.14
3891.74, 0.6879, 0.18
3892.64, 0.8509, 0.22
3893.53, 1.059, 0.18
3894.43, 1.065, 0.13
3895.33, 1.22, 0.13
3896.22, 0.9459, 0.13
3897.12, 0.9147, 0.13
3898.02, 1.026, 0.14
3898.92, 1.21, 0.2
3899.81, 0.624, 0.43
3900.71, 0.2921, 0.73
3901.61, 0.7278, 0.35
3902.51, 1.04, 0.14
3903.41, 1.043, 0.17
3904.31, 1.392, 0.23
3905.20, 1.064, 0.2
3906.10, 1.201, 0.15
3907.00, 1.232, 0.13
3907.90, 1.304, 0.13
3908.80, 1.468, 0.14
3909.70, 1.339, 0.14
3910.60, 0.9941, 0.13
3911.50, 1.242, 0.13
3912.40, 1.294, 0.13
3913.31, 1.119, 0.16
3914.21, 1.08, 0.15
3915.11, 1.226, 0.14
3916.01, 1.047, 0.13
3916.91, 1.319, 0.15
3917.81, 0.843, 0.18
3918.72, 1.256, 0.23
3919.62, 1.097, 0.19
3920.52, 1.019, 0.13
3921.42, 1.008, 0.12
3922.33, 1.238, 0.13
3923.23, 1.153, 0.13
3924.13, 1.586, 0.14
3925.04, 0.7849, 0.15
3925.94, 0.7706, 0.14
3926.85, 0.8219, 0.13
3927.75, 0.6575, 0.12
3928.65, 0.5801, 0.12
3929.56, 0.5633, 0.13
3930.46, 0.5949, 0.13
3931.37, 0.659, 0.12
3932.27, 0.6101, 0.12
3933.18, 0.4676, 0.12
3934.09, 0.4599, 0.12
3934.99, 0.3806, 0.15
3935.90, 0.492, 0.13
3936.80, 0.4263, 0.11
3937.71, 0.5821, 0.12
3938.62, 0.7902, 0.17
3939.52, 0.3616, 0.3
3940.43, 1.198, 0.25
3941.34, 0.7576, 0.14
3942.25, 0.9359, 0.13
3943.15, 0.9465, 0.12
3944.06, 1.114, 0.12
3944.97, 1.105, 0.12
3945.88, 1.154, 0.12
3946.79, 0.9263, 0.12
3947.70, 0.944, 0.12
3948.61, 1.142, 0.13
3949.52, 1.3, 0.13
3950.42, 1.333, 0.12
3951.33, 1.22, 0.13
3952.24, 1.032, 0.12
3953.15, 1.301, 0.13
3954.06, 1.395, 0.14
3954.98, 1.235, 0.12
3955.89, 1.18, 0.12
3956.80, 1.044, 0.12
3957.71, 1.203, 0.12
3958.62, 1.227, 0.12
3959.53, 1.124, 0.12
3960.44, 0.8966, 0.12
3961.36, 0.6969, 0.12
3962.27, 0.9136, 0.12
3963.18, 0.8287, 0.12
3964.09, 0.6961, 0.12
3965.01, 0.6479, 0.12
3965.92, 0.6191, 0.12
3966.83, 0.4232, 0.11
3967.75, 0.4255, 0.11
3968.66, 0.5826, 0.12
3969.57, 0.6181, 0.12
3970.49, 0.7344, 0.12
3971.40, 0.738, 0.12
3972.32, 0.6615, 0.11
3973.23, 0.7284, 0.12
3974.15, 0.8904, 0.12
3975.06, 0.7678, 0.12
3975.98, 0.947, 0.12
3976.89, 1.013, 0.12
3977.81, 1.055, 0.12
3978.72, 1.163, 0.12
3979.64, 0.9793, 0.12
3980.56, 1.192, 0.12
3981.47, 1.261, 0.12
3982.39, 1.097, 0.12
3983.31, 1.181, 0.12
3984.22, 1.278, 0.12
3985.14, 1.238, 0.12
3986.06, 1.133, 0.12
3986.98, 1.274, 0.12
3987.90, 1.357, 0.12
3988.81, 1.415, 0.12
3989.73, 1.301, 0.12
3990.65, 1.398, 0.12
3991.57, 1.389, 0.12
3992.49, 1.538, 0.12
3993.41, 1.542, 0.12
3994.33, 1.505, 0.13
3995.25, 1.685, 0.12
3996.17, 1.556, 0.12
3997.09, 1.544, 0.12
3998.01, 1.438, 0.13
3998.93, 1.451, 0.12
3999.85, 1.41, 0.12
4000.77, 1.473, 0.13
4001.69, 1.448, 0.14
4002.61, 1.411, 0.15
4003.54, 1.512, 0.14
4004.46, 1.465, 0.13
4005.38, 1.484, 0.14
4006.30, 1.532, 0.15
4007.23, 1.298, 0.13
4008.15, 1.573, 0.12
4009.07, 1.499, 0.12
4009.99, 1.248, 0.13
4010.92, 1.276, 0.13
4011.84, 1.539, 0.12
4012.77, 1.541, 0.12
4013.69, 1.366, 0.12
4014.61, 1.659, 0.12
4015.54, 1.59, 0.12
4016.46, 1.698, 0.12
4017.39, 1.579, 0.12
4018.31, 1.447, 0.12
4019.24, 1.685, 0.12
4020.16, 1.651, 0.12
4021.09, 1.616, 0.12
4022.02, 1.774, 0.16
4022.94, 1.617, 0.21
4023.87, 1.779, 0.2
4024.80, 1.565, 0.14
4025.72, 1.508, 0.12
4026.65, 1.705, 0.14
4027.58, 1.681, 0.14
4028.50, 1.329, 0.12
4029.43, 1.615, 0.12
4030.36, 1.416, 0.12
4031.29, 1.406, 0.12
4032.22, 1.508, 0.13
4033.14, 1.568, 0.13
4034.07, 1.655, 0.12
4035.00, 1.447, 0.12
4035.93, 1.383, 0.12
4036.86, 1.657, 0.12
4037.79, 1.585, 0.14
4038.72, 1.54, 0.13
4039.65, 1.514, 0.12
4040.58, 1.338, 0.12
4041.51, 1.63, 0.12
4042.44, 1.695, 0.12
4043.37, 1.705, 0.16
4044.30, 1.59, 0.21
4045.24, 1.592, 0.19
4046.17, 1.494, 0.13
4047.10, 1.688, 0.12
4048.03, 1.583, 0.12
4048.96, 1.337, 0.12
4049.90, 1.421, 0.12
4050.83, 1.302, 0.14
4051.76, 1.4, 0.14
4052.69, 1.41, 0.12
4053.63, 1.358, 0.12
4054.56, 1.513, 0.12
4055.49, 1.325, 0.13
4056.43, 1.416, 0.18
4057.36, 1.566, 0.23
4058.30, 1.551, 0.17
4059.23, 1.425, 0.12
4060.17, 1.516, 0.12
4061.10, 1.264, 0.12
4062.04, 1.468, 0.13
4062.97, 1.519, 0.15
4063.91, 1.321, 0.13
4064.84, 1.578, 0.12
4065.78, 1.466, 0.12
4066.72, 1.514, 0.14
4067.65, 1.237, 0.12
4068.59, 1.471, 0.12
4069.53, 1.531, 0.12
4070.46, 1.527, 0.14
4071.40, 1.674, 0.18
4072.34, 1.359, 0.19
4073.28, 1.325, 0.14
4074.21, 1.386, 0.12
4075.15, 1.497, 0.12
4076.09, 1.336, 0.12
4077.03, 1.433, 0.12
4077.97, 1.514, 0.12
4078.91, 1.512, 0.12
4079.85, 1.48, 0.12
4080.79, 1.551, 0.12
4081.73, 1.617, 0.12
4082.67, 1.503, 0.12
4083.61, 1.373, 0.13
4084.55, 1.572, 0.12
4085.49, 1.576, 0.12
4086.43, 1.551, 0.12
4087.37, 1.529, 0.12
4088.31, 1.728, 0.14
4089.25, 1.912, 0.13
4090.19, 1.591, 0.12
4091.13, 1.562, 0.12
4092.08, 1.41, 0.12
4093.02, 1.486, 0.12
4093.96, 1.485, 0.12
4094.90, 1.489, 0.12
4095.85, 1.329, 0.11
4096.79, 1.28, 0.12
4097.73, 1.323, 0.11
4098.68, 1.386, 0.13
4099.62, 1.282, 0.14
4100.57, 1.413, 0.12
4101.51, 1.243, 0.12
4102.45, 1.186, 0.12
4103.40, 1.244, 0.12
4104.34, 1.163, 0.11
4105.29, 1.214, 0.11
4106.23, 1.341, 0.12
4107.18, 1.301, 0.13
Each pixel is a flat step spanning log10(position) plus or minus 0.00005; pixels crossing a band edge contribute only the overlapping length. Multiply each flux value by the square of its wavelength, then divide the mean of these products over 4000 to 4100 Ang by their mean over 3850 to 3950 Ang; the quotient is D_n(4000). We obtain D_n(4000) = 1.8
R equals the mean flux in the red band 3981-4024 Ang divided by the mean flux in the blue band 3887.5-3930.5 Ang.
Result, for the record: 1.44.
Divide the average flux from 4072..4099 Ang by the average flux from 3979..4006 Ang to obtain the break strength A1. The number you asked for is 1.1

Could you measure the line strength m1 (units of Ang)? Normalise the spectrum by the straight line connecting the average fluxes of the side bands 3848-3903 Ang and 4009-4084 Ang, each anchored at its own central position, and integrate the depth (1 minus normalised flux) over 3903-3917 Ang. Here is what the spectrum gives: -3.2 Ang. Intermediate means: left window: 0.85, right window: 1.51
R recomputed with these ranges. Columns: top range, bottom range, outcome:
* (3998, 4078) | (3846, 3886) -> 1.80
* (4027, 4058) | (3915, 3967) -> 1.64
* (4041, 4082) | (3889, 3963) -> 1.51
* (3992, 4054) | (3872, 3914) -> 1.59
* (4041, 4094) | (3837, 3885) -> 1.86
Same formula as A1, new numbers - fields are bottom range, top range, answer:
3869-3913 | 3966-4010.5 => 1.26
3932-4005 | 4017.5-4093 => 1.44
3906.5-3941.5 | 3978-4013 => 1.50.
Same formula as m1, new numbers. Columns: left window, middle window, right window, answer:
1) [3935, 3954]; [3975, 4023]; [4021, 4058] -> -4.3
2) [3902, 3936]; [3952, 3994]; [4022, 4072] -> 6.3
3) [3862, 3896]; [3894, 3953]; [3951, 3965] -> -0.2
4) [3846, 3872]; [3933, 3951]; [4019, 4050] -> 5.1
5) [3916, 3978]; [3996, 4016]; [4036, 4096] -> -4.7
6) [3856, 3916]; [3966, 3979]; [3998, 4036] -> 5.6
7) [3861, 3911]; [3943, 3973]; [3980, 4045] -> 6.9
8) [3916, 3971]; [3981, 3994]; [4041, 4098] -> -2.5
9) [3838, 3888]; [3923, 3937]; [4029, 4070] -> 4.8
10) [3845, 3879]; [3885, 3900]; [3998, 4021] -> 0.9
